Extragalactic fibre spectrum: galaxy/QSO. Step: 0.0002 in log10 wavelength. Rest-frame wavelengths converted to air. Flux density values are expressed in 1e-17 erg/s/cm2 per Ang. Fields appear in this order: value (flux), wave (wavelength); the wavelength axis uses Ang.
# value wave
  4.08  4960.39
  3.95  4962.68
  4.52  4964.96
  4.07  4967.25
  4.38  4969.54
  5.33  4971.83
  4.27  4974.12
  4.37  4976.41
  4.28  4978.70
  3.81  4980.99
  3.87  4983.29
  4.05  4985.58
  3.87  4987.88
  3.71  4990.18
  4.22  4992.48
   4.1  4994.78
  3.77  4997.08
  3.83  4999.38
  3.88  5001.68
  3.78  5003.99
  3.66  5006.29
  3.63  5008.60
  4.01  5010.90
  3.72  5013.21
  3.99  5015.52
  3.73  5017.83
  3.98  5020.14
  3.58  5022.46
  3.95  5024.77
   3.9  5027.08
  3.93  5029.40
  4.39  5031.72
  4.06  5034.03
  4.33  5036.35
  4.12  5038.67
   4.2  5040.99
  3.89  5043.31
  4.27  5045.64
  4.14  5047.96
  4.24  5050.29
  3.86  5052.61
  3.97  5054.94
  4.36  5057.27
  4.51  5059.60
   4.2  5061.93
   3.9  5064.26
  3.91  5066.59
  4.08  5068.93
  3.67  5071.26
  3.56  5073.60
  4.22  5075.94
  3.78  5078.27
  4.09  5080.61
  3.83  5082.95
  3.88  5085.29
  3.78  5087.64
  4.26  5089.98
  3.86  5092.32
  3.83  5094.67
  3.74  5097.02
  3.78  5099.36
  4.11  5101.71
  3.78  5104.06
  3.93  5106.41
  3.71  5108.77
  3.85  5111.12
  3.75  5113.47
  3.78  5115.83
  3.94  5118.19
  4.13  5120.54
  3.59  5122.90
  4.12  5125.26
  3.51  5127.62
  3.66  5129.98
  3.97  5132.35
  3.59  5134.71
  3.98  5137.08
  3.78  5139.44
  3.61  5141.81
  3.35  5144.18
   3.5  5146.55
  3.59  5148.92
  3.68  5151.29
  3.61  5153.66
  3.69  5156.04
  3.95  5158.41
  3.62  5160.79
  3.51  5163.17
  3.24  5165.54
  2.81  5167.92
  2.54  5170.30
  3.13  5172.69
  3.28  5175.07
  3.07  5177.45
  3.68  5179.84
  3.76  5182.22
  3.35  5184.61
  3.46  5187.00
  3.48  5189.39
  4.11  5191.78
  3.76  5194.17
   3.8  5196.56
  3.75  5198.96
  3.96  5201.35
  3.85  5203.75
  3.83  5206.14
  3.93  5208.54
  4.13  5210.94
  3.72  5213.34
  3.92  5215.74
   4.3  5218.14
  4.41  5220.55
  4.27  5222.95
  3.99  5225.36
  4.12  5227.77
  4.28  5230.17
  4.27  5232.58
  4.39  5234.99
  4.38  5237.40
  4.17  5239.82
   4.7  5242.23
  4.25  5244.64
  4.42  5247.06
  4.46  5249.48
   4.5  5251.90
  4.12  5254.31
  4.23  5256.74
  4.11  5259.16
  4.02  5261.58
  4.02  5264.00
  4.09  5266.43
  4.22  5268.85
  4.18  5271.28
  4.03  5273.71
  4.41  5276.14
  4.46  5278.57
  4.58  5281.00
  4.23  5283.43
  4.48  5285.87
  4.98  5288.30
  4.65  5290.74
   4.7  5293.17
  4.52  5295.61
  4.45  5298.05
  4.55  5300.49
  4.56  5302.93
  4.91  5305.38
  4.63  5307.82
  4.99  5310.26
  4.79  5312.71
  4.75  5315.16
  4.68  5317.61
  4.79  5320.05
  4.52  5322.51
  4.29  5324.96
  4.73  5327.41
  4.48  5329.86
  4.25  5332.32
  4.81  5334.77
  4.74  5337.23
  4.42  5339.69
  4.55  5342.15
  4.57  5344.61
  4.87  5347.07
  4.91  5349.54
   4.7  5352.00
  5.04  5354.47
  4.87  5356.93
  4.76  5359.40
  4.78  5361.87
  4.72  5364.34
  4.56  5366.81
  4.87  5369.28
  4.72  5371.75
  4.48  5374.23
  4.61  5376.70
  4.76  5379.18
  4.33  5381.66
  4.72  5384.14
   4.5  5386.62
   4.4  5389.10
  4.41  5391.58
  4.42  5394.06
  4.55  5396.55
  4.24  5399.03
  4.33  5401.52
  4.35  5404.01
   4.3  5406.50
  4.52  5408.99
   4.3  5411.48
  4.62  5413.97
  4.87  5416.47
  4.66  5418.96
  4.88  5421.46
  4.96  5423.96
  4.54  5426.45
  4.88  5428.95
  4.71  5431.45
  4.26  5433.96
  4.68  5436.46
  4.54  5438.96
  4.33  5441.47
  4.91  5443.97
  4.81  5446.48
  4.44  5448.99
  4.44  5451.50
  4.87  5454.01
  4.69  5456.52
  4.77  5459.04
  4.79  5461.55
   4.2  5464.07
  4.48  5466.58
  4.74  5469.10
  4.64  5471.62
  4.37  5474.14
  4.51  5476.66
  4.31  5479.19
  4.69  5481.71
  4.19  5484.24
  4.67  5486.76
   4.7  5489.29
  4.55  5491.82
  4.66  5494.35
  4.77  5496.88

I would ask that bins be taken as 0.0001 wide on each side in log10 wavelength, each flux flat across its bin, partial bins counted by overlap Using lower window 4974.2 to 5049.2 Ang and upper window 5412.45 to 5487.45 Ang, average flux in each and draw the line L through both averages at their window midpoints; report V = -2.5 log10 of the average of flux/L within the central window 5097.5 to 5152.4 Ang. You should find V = 0.10 mag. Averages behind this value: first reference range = 3.97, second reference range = 4.61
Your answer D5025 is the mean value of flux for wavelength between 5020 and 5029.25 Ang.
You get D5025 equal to 3.85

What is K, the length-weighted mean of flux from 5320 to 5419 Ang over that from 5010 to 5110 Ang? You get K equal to 1.2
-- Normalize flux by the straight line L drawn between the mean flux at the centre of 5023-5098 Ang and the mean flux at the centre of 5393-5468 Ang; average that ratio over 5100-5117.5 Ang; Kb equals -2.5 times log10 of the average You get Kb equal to 0.068 mag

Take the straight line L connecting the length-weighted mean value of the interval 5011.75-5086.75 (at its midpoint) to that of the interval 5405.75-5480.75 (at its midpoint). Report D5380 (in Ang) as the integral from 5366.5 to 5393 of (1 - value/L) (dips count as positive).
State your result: -0.42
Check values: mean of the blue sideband 4.01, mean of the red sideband 4.6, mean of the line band 4.58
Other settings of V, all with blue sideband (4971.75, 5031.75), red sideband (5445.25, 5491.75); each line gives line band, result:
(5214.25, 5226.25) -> 0.02 mag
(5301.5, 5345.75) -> -0.06 mag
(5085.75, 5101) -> 0.05 mag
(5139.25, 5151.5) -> 0.16 mag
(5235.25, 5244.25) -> -0.03 mag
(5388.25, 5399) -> 0.01 mag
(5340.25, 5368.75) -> -0.08 mag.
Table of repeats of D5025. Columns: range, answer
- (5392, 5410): 4.39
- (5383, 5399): 4.48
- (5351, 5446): 4.61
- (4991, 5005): 3.93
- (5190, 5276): 4.13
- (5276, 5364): 4.65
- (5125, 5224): 3.67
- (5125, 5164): 3.68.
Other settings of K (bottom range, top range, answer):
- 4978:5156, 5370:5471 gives 1.17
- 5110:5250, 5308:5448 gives 1.21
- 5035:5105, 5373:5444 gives 1.14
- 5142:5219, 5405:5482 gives 1.28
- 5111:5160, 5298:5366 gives 1.25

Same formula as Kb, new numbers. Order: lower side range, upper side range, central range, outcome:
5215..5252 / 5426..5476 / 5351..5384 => -0.052 mag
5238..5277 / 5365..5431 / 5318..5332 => -0.036 mag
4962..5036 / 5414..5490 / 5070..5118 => 0.077 mag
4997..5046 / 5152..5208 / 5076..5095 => -0.045 mag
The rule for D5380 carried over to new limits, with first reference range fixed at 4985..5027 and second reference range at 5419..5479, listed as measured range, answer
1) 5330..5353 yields -1.04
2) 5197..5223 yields 1.37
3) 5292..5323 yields -2.17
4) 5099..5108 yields 0.28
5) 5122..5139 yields 1.23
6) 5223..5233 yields 0.17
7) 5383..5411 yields 0.65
